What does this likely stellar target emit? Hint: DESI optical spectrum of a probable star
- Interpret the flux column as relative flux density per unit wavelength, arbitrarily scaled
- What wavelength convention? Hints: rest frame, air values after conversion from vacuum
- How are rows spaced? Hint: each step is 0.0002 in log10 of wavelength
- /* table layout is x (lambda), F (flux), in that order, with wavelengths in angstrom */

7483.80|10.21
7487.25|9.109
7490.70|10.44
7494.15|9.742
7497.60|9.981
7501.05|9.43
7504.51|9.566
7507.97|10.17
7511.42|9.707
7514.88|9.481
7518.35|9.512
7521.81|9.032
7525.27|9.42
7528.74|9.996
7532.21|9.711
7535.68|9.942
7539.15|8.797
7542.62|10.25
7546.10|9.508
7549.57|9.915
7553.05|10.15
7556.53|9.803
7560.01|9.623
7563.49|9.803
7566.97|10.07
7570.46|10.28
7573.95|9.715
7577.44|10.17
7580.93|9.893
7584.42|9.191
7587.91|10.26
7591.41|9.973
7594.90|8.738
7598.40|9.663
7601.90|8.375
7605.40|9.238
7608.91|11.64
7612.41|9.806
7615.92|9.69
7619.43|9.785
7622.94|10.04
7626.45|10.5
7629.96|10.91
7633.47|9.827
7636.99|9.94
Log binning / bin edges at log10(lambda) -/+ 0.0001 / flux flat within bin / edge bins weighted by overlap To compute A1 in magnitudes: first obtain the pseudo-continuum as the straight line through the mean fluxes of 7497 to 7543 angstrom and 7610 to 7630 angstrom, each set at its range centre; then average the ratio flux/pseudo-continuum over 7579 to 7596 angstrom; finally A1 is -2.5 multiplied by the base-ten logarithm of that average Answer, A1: 0.032 mag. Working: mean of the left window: 9.62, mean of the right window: 10.1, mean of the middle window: 9.65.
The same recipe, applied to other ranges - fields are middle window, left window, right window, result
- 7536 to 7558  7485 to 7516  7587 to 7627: 0.001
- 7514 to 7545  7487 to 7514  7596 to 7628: 0.026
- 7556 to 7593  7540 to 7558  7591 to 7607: -0.045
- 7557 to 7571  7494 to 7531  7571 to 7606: -0.036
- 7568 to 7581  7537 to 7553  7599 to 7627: -0.030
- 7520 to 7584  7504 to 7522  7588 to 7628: -0.009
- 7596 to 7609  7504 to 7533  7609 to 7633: 0.075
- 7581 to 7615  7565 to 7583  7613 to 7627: 0.034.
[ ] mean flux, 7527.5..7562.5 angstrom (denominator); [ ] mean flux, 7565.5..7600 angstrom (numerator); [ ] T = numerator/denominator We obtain 1.00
